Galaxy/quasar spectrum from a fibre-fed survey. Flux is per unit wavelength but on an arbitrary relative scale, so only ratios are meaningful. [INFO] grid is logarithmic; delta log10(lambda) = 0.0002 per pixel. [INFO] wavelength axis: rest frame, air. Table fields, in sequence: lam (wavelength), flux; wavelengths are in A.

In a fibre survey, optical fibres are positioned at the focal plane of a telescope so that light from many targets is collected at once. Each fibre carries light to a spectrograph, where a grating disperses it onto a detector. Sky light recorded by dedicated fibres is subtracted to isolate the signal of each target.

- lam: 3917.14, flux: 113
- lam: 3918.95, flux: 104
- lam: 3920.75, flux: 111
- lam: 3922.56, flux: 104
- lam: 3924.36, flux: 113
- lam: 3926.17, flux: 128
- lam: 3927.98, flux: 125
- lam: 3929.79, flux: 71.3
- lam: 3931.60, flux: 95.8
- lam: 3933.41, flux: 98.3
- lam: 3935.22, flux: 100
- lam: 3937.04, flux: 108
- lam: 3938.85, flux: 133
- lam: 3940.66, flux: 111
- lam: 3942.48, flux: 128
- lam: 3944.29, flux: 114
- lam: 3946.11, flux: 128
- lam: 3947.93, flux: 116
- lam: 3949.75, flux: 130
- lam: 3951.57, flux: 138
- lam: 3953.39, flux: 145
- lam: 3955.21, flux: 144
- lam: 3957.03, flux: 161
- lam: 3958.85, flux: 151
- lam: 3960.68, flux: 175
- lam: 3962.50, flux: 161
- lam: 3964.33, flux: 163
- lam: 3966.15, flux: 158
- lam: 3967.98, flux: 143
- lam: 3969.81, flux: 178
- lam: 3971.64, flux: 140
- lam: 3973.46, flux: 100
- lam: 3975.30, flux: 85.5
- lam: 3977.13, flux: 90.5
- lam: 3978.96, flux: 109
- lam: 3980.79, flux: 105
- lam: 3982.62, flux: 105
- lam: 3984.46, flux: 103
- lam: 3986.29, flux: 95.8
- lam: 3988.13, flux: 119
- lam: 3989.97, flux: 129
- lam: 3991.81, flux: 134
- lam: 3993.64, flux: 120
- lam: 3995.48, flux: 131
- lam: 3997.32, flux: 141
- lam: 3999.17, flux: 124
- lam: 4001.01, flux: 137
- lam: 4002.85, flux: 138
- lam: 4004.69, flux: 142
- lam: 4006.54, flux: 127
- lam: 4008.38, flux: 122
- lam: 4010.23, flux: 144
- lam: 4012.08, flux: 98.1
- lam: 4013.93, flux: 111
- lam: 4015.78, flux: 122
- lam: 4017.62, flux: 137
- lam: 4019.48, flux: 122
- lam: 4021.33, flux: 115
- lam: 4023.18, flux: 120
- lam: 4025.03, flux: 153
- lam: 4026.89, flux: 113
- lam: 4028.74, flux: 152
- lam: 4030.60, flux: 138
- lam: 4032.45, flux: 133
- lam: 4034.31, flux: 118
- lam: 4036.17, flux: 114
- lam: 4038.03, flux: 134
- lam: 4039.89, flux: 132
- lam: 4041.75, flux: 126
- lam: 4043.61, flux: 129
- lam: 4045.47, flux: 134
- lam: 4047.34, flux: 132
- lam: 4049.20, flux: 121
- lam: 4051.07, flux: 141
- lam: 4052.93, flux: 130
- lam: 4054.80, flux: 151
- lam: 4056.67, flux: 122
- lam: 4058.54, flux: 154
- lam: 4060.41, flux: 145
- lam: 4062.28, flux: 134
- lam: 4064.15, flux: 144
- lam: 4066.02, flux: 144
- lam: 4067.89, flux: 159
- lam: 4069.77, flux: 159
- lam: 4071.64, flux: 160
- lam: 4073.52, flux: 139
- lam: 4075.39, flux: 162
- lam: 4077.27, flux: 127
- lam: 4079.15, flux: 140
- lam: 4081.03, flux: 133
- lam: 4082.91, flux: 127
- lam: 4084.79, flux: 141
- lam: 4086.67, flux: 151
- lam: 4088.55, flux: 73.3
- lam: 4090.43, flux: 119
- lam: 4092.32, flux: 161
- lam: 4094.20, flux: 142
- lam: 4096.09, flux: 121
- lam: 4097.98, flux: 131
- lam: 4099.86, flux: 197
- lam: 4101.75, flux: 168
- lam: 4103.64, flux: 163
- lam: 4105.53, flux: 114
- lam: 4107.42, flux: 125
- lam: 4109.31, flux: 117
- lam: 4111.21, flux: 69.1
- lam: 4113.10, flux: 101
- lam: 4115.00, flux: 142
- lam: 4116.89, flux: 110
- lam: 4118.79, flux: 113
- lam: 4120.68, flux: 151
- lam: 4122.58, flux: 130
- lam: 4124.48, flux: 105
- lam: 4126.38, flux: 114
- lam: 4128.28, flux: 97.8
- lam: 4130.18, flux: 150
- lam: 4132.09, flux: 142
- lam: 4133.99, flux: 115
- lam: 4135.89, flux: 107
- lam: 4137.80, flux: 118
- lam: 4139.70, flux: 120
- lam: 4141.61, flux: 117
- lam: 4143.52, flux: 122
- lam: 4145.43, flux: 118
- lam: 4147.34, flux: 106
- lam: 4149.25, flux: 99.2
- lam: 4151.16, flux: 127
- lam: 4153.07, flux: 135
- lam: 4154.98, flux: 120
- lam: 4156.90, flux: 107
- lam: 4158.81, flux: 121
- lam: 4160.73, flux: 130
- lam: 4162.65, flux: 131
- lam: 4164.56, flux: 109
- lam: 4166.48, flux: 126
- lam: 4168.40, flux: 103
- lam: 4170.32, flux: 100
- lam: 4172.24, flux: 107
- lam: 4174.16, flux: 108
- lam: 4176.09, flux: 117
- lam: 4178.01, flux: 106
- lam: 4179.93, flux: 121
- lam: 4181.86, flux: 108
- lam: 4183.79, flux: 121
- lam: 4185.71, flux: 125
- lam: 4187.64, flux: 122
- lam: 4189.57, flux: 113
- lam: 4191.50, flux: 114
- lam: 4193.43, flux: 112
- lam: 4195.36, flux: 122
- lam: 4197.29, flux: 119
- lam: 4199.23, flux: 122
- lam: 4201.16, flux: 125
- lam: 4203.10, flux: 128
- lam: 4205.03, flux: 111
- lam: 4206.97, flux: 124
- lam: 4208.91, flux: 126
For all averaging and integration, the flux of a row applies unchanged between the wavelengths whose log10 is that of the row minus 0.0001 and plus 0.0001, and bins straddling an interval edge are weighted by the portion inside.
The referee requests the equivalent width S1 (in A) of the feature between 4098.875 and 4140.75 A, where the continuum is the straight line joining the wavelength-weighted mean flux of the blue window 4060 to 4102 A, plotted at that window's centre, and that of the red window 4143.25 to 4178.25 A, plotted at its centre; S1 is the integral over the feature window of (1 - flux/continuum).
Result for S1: 1.1 A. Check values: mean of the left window 142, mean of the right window 115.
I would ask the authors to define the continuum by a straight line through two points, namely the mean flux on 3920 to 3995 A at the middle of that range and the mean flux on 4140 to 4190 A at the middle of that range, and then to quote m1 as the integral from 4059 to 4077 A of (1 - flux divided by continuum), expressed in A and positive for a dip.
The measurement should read -4.4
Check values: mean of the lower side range 124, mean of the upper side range 116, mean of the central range 149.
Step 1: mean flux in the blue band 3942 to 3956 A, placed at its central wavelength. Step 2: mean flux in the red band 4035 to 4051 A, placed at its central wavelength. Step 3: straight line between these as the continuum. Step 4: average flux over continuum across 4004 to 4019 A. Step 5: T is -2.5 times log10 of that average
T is 0.03 mag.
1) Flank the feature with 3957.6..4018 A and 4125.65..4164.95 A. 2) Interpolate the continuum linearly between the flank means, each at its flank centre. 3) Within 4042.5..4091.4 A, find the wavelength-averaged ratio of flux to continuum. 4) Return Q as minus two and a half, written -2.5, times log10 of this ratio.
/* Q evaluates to -0.111 mag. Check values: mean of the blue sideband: 129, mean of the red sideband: 120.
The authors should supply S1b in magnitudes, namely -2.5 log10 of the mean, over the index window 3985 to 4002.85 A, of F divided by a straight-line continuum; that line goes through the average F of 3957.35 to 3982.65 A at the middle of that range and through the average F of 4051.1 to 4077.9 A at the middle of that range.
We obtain 0.10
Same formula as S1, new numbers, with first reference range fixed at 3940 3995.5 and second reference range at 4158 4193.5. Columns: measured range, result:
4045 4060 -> -1.49 A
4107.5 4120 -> 0.93 A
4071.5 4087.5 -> -2.53 A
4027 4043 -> -0.64 A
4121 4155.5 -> -0.47 A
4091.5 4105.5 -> -3.64 A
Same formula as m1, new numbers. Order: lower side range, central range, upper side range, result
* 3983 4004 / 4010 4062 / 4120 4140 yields -2.6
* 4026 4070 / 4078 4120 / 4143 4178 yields -1.2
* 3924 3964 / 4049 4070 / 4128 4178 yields -3.5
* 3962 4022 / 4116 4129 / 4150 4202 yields 0.2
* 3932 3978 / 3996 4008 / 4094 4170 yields -0.4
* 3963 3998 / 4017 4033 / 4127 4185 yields -1.2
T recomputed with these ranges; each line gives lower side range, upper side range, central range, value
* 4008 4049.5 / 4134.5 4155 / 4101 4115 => -0.02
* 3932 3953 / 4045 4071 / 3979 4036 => 0.06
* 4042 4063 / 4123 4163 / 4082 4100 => -0.04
